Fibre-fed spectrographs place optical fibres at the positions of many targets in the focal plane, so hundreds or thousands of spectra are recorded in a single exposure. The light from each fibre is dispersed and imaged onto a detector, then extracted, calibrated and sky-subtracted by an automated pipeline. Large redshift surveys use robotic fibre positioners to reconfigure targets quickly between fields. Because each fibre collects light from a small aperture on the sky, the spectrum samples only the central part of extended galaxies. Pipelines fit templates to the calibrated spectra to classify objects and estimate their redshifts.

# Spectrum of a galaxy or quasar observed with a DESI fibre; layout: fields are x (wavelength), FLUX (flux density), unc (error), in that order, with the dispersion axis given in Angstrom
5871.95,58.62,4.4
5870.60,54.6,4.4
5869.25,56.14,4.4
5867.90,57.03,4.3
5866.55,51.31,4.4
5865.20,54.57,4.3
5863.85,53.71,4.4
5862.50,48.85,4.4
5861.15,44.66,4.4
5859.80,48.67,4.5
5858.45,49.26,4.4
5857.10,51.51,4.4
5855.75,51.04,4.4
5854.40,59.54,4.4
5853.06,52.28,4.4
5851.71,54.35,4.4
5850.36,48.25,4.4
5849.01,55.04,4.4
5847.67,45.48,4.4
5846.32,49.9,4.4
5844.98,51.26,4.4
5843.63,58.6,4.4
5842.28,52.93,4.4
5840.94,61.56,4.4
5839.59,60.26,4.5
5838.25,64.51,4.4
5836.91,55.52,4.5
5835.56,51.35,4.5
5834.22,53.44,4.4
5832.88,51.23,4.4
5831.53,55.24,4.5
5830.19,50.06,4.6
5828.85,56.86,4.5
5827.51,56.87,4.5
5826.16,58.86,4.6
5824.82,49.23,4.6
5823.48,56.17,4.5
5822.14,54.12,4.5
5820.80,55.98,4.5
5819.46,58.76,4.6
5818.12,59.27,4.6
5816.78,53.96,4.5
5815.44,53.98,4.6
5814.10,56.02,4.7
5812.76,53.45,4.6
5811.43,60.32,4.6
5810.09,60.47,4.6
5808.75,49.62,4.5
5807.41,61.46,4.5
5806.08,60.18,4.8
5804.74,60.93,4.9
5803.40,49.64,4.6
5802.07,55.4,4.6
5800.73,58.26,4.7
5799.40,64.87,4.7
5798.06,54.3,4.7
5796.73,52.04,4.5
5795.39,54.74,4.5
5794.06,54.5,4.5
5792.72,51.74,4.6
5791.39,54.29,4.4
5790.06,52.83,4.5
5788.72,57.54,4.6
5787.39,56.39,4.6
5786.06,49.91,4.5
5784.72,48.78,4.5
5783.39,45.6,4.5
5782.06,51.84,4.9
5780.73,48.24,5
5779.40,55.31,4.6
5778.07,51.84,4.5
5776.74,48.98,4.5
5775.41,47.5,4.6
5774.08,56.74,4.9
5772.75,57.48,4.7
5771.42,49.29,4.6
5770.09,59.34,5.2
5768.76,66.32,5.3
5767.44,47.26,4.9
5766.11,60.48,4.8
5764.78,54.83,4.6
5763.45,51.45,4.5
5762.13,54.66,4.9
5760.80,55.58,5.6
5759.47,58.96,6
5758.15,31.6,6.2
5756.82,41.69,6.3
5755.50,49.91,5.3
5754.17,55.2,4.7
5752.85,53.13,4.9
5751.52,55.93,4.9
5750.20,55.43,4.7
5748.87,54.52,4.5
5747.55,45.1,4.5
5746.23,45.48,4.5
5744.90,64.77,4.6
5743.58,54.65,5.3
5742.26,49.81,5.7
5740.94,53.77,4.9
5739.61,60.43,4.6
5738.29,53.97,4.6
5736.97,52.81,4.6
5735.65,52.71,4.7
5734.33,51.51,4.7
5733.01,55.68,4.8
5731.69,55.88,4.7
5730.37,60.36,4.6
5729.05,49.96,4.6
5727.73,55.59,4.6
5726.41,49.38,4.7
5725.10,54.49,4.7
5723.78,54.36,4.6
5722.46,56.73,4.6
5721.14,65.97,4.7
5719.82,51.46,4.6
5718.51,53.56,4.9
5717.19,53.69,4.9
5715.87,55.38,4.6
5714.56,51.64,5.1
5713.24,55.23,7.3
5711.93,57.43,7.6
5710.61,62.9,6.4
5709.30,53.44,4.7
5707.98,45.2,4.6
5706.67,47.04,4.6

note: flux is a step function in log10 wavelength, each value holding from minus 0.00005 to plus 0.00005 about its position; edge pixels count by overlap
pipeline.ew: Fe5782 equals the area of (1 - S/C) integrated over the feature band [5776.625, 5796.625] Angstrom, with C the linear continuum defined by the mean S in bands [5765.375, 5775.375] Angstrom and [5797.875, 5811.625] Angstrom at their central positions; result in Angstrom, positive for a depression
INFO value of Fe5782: 1.6 Angstrom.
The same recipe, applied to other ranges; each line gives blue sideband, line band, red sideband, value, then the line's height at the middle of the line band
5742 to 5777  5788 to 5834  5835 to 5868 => -2.3 Angstrom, 53.1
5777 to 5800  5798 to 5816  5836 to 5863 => -1.4 Angstrom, 53.1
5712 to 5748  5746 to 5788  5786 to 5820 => 2.4 Angstrom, 55.2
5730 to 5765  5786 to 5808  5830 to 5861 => -1.2 Angstrom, 53.2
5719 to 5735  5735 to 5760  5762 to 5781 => 1.2 Angstrom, 54.6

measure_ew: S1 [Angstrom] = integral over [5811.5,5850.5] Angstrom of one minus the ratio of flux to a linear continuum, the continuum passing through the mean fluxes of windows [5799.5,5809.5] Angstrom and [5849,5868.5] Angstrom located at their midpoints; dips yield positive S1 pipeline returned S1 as -0.3 Angstrom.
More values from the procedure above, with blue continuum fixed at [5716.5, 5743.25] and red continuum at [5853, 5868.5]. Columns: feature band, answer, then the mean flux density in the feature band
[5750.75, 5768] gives 0.7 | 51.6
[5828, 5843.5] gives -1.0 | 55.9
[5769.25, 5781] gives 0.1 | 53.1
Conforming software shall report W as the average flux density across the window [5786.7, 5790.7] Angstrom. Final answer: 55.5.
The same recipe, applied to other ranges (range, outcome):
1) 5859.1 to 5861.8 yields 46.7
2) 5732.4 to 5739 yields 53.4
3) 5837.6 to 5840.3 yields 62.3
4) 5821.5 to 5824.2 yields 55.1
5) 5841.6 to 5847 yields 53.2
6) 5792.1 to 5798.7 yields 53.5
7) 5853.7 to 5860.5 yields 52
